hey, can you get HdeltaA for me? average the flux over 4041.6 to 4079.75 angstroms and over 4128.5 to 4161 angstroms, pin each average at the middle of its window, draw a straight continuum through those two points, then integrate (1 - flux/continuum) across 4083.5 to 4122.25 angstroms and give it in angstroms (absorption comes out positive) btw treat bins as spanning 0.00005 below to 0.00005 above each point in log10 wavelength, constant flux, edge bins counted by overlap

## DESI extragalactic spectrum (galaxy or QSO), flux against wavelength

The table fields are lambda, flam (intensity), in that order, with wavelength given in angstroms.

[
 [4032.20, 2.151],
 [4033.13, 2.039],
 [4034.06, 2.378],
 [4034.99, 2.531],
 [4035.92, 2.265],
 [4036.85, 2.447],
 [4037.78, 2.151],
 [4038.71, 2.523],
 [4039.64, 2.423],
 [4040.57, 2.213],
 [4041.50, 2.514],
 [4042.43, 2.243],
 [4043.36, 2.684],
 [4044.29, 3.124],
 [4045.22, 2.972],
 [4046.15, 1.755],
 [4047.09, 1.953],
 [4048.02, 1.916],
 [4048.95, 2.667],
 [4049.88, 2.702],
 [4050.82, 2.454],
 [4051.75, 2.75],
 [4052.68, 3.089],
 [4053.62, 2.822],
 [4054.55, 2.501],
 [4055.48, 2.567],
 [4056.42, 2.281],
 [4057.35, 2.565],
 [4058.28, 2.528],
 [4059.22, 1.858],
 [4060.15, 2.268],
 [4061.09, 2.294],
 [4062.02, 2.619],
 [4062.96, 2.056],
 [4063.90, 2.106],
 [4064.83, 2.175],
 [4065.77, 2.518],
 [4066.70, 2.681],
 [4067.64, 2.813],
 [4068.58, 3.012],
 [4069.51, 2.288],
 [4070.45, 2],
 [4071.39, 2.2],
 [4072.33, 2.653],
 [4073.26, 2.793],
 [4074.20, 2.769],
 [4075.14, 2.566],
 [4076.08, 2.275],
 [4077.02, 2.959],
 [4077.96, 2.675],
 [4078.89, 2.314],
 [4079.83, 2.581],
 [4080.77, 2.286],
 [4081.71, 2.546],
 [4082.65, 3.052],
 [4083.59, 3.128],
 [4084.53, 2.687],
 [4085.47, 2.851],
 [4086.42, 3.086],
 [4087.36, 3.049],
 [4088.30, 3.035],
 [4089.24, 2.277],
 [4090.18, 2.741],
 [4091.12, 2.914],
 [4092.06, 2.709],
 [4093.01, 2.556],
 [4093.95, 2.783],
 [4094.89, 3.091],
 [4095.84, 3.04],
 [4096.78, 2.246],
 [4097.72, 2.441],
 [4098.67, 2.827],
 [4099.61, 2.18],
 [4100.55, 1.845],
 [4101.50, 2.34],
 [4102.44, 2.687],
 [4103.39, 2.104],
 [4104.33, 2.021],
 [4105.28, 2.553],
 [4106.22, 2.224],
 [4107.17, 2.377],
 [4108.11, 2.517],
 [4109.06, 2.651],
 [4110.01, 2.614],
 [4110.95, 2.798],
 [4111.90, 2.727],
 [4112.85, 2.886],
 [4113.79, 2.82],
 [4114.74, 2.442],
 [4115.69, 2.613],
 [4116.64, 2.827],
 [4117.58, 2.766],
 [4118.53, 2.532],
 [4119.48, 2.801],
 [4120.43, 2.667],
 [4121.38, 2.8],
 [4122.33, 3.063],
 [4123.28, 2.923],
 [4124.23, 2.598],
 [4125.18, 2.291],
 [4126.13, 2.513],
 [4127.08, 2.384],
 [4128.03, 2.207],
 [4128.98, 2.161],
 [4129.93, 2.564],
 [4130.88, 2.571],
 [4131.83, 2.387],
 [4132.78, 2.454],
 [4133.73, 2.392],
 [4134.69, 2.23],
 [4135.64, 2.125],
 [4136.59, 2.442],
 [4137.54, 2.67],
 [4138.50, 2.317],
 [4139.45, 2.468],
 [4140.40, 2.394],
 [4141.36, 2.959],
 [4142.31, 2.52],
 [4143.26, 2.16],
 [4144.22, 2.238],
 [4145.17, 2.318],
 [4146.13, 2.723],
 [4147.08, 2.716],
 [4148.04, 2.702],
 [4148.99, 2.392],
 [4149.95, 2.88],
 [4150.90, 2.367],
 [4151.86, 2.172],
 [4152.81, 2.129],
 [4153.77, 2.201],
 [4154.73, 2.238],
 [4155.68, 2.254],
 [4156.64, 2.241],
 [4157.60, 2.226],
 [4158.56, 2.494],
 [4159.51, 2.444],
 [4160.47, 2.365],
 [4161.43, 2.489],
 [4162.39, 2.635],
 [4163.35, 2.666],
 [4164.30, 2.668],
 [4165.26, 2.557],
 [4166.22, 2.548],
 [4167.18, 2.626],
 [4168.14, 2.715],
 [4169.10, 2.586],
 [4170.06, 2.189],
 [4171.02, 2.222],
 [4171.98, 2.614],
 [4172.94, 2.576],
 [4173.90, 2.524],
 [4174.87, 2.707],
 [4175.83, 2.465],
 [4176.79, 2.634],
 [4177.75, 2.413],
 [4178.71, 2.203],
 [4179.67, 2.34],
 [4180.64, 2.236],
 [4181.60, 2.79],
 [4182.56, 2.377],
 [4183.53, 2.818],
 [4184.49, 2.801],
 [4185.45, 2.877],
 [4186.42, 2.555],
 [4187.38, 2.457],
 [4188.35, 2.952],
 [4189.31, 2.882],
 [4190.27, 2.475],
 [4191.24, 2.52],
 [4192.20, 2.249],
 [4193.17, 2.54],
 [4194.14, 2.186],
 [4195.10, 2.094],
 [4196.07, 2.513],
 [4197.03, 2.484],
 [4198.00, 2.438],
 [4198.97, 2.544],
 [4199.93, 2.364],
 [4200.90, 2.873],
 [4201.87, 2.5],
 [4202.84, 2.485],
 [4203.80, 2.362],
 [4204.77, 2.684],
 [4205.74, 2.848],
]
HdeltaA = -3.0 angstroms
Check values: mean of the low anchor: 2.49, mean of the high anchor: 2.41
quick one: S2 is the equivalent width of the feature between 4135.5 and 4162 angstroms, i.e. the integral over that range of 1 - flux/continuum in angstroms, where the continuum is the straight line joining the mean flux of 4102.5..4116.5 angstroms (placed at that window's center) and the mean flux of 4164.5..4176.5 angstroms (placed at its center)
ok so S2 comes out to 1.2 angstroms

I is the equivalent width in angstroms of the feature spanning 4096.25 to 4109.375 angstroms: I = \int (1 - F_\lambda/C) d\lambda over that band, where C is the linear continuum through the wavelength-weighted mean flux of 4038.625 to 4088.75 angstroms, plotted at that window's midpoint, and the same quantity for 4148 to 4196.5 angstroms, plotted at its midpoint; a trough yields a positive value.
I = 0.9 angstroms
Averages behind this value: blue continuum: 2.55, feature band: 2.36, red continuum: 2.48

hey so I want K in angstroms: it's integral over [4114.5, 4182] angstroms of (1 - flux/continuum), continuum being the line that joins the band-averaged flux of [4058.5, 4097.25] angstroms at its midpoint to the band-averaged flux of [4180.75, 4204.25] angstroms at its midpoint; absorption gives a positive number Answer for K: 2.0 angstroms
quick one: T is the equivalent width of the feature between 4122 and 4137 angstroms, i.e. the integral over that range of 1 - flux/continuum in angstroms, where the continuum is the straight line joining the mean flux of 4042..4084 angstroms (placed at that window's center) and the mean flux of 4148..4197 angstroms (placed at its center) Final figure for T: 0.3 angstroms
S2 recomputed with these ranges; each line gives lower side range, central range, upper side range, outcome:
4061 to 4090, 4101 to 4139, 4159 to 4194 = 0.71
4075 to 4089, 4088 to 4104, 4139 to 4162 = 0.63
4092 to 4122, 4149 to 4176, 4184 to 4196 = 1.08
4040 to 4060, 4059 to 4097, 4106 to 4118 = -0.75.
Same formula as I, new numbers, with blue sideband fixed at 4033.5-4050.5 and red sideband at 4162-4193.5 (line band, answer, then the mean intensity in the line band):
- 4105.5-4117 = -0.6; 2.62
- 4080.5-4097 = -2.2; 2.8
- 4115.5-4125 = -1.0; 2.75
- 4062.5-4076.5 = -0.1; 2.46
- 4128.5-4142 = 0.4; 2.44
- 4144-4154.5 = 0.4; 2.44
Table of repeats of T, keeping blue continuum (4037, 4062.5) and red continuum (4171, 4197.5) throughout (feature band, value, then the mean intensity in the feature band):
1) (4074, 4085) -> -0.8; 2.65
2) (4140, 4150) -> -0.1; 2.53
